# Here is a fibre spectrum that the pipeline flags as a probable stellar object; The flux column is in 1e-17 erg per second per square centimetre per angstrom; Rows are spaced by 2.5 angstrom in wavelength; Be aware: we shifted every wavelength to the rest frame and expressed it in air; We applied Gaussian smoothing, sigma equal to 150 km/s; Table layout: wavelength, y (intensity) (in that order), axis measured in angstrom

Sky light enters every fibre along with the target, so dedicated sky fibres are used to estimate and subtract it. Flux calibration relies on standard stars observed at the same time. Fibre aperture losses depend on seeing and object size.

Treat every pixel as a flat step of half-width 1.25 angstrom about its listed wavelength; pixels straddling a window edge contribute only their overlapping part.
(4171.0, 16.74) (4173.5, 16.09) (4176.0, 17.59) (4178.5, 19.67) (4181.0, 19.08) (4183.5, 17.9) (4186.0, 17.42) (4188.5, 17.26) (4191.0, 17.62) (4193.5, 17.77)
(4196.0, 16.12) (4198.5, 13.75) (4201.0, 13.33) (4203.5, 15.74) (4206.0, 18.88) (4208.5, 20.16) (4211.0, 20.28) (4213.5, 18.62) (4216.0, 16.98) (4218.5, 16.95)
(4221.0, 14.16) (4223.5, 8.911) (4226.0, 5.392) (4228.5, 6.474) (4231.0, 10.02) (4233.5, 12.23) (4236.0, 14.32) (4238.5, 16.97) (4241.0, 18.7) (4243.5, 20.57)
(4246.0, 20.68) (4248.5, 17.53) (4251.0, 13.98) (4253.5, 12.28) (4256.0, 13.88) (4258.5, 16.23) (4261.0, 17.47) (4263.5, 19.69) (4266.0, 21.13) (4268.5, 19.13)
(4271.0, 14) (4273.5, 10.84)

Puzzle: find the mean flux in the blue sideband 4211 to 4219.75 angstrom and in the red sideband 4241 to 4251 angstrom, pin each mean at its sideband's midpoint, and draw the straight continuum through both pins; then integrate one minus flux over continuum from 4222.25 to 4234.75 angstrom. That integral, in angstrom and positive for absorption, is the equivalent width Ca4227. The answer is 6.6 angstrom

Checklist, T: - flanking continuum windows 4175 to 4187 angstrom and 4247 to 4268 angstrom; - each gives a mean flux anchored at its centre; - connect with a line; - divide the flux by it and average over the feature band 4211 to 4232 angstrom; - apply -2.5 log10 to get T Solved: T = 0.349 mag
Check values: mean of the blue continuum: 18.4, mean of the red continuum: 16.7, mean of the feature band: 12.7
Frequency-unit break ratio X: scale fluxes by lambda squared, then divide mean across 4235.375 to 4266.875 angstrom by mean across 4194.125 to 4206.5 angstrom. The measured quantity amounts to 1.1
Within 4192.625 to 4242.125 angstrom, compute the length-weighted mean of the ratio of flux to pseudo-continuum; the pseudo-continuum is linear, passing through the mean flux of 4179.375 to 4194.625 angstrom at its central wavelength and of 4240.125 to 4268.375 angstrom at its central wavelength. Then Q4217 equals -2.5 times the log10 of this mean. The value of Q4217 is 0.20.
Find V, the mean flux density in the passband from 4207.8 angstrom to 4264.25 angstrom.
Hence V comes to 15.2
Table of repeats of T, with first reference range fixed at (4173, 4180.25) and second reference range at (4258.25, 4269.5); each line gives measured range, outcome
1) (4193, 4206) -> 0.18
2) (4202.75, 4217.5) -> -0.01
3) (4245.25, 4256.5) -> 0.21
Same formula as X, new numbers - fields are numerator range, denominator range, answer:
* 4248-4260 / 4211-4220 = 0.84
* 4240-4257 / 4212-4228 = 1.28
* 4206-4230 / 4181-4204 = 0.88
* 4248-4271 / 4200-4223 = 1.00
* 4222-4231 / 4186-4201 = 0.47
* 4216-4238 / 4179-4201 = 0.69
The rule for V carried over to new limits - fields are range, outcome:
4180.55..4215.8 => 17.4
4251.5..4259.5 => 14.1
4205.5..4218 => 18.9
